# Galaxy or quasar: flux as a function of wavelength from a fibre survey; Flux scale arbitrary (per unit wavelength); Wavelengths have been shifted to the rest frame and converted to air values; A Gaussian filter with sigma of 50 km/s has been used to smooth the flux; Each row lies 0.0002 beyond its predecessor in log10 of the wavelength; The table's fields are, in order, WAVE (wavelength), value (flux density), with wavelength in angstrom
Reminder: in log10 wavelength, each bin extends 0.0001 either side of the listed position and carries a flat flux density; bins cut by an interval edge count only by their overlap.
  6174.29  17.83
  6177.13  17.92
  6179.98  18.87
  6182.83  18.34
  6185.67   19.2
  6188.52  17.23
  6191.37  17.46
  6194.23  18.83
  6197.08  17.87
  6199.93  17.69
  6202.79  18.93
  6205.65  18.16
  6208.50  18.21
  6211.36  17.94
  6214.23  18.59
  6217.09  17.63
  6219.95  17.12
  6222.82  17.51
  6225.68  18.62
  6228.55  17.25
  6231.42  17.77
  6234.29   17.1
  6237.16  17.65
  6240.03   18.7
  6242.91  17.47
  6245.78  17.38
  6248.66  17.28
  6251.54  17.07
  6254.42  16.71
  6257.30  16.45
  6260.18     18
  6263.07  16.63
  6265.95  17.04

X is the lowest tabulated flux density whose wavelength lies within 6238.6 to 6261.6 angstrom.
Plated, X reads 16.45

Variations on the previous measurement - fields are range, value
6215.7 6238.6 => 17.1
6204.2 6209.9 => 18.16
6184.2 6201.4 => 17.23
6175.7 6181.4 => 17.92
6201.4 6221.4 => 17.12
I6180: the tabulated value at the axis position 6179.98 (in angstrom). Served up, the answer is 18.87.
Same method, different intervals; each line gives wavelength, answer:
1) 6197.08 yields 17.87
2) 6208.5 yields 18.21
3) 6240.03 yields 18.7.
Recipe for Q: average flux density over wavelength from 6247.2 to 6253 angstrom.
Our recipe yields 17.2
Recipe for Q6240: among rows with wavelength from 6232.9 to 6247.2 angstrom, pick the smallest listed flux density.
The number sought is 17.1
